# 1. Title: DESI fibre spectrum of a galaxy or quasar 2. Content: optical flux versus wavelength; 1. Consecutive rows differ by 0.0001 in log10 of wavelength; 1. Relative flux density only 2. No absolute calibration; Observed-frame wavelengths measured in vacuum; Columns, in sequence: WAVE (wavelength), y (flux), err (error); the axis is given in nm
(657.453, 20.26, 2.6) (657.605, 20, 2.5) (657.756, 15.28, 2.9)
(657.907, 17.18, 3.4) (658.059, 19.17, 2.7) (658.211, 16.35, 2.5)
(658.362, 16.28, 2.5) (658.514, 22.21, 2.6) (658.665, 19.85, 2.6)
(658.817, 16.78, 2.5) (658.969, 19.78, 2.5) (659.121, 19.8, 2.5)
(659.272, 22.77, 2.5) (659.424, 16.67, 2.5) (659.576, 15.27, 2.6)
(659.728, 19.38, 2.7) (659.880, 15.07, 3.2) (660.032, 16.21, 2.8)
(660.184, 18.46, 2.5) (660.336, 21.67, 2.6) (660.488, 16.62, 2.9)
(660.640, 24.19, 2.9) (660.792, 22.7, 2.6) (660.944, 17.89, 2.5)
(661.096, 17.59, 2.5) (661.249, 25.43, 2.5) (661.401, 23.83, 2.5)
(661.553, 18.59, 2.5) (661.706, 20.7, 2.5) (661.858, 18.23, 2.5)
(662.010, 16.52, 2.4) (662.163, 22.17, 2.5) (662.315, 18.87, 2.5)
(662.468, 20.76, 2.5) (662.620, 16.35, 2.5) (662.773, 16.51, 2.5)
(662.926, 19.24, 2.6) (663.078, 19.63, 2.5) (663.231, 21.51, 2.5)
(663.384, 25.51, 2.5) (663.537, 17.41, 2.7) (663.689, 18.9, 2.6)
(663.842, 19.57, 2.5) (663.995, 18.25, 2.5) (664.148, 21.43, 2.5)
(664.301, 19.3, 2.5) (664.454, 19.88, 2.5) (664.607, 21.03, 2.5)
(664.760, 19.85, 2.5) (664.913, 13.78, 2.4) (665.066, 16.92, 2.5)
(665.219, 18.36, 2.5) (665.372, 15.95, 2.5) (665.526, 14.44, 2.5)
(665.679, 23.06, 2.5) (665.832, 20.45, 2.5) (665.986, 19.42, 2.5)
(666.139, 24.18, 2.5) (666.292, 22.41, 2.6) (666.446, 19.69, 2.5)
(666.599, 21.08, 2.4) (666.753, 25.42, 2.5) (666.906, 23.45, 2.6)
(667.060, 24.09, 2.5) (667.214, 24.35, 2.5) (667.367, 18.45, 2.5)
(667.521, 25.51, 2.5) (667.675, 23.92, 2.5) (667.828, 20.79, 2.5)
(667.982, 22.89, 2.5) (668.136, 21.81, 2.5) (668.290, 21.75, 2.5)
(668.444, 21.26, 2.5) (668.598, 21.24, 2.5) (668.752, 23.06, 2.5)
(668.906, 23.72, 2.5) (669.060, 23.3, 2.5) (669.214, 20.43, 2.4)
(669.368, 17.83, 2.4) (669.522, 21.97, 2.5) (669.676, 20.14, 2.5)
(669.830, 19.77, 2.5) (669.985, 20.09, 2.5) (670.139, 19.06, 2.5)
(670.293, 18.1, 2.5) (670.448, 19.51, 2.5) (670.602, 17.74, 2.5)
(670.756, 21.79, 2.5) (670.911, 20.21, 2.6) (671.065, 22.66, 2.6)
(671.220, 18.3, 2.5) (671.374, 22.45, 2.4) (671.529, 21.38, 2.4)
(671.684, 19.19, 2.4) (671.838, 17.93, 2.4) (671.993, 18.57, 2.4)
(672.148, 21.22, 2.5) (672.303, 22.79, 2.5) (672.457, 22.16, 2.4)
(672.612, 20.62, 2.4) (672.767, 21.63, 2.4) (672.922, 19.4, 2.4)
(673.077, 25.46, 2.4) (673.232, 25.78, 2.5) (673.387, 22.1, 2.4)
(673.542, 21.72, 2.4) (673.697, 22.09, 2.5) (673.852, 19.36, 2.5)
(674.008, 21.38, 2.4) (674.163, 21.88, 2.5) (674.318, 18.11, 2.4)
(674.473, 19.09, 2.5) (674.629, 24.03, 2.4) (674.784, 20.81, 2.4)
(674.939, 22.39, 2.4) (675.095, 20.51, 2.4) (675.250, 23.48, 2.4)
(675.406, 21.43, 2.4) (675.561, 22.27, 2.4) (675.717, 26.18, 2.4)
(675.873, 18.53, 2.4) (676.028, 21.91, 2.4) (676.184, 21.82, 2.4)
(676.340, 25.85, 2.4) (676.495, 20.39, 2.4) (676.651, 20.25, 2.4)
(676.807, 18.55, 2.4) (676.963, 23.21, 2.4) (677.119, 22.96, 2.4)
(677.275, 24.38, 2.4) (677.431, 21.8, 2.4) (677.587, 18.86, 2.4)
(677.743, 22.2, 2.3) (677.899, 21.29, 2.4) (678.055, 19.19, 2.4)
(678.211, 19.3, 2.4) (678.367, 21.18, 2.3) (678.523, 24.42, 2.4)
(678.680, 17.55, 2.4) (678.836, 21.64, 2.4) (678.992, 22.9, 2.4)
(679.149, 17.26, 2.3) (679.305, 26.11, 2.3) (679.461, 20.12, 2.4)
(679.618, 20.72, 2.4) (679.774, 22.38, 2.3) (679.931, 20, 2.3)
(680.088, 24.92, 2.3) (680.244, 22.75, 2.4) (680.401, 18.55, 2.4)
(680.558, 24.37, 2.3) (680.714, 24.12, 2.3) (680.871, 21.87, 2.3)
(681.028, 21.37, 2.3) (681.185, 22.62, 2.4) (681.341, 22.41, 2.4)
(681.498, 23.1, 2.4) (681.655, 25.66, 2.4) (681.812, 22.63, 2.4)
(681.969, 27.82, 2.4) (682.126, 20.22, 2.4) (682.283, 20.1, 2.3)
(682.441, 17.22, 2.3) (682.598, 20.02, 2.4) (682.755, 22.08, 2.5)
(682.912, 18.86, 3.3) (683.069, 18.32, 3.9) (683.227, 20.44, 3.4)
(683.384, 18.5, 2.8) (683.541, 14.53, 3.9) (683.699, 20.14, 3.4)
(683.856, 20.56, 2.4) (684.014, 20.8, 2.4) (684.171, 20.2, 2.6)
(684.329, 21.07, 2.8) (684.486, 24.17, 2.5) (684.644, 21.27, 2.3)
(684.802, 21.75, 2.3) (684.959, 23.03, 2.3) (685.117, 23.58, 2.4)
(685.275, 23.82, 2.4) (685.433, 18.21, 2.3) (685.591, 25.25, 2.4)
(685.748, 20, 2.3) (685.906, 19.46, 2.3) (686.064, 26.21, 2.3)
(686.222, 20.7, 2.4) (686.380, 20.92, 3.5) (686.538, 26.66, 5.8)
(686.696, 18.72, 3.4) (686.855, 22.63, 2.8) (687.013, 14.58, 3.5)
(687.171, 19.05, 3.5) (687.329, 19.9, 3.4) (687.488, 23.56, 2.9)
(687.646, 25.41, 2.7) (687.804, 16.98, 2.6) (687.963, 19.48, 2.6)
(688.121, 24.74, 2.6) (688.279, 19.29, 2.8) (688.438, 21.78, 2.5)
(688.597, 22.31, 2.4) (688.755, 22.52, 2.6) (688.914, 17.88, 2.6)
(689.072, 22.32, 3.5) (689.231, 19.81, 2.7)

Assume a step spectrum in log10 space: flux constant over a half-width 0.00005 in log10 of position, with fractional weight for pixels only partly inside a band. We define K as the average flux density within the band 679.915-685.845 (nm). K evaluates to 21.5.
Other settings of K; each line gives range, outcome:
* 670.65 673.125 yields 20.9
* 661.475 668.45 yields 20.3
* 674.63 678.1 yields 21.8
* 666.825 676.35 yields 21.4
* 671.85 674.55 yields 21.3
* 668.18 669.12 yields 22.3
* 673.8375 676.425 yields 21.8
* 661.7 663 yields 18.7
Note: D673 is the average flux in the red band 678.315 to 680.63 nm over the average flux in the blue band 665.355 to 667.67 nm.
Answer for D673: 1.00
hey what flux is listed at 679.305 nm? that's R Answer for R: 26.11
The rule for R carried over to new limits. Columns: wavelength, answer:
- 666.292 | 22.41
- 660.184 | 18.46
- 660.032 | 16.21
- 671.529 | 21.38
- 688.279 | 19.29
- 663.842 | 19.57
